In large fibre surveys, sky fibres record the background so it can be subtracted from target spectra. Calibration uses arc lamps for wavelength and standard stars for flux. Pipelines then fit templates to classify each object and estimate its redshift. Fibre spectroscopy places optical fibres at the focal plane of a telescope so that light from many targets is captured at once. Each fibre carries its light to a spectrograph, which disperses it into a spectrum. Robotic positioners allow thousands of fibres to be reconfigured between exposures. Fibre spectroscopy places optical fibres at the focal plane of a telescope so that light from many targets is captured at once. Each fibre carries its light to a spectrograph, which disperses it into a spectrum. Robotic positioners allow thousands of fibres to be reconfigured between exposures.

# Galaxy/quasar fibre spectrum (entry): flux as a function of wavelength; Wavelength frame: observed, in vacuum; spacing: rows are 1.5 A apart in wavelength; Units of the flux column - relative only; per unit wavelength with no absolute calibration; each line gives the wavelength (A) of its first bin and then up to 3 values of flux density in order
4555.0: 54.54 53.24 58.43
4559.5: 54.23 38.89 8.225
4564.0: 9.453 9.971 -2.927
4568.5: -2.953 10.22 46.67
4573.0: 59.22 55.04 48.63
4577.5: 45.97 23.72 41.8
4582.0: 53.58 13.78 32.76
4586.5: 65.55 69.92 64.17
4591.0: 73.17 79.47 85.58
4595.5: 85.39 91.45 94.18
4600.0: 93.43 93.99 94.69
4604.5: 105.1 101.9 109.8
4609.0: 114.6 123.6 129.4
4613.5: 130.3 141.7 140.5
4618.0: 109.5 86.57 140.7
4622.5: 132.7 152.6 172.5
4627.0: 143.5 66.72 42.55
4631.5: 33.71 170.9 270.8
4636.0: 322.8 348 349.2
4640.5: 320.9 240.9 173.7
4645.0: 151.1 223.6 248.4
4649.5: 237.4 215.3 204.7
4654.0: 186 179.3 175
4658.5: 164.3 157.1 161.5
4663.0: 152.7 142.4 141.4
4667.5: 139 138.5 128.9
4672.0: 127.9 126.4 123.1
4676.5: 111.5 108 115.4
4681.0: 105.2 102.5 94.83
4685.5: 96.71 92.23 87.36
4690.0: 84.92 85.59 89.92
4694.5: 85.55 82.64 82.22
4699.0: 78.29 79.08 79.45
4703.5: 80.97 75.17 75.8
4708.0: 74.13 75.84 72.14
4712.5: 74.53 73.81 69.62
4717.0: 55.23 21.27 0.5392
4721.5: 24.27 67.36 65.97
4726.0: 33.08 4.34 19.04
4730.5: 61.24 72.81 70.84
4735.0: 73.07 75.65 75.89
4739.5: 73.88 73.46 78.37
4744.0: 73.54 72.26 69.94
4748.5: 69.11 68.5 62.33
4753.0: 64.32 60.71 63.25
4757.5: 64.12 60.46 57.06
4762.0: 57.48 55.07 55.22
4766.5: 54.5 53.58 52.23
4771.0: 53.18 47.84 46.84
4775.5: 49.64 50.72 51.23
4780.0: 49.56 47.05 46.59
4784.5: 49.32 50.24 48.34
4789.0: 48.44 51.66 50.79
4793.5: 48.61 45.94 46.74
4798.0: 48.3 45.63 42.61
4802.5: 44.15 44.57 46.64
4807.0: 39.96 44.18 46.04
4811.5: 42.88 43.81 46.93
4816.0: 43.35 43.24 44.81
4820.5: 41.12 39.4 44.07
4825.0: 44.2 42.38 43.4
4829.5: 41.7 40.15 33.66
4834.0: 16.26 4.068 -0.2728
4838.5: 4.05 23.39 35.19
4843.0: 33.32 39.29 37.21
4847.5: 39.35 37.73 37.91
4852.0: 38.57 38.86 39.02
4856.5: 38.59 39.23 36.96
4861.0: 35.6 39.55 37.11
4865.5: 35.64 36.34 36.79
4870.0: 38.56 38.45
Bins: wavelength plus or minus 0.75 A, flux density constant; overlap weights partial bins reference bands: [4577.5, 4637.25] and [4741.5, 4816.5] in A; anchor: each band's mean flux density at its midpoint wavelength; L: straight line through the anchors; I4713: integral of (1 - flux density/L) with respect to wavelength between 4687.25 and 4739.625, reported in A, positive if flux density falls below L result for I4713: 5.7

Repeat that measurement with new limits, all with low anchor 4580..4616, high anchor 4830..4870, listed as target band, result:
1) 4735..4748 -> -4.13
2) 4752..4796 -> -3.46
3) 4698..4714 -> -3.14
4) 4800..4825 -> -1.97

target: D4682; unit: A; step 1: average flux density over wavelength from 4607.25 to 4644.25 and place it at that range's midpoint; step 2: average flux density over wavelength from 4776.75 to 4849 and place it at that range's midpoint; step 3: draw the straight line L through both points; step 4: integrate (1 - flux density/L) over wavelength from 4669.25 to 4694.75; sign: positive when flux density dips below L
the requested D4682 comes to 4.9 A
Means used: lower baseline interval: 167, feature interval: 105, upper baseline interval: 40.6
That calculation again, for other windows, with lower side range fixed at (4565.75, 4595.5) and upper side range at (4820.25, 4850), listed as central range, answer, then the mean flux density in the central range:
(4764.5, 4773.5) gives -4.3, 52.5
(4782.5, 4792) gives -4.1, 49.3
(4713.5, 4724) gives -1.7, 44.4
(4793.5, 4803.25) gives -3.4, 45.8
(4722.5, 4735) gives -4.2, 50.4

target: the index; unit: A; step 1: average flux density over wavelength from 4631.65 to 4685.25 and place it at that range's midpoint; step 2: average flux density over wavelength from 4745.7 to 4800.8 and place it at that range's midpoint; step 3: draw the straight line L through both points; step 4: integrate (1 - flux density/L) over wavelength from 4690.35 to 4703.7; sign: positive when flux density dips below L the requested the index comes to 5.3 A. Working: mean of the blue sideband 179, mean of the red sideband 54.1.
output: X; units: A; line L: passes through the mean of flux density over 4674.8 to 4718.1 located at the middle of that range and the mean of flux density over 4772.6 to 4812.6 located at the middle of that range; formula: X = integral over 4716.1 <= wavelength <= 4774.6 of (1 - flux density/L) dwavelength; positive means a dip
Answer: 7.43 A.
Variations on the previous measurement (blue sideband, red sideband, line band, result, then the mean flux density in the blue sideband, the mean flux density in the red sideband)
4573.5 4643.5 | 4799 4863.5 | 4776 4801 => 2.1 A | 120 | 37.2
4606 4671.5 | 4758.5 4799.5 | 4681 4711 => 9.0 A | 169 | 50.8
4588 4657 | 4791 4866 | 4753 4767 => 3.2 A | 152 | 38.4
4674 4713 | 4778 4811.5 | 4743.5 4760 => -0.2 A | 89.3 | 47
